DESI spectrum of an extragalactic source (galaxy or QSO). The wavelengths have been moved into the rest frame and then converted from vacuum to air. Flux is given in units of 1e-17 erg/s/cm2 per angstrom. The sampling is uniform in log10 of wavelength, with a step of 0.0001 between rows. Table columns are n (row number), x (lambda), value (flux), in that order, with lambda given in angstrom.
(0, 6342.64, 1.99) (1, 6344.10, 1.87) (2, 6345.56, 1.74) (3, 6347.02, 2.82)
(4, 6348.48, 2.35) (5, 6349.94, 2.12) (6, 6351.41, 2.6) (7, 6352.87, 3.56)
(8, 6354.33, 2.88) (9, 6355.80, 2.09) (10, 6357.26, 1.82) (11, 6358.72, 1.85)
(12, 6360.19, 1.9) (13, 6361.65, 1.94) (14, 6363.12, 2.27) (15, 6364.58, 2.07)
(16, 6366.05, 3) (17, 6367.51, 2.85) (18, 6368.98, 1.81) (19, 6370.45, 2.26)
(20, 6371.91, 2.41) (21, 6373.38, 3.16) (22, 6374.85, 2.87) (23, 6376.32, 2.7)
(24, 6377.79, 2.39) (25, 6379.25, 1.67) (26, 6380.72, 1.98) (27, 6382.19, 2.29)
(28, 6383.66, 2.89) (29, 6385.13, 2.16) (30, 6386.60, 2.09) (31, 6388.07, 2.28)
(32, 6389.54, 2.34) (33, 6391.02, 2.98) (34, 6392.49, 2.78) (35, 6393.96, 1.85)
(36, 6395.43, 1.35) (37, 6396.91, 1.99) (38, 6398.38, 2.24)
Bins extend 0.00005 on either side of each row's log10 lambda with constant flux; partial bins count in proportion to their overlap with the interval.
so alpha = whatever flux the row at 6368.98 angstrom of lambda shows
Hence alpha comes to 1.81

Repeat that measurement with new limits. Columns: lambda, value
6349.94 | 2.12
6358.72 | 1.85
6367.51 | 2.85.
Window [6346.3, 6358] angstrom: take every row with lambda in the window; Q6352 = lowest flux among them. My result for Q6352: 1.82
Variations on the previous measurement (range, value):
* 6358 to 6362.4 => 1.85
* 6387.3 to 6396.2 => 1.35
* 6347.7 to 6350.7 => 2.12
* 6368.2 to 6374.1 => 1.81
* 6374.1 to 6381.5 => 1.67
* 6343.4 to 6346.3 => 1.74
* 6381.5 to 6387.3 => 2.09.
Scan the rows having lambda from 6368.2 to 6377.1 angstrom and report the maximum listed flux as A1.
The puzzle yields 3.16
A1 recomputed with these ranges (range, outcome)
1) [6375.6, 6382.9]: 2.7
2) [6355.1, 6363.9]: 2.27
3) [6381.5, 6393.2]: 2.98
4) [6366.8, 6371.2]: 2.85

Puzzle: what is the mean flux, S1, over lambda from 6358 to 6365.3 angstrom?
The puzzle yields 2.01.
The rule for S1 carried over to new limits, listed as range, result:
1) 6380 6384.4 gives 2.39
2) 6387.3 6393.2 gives 2.59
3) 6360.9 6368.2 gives 2.42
